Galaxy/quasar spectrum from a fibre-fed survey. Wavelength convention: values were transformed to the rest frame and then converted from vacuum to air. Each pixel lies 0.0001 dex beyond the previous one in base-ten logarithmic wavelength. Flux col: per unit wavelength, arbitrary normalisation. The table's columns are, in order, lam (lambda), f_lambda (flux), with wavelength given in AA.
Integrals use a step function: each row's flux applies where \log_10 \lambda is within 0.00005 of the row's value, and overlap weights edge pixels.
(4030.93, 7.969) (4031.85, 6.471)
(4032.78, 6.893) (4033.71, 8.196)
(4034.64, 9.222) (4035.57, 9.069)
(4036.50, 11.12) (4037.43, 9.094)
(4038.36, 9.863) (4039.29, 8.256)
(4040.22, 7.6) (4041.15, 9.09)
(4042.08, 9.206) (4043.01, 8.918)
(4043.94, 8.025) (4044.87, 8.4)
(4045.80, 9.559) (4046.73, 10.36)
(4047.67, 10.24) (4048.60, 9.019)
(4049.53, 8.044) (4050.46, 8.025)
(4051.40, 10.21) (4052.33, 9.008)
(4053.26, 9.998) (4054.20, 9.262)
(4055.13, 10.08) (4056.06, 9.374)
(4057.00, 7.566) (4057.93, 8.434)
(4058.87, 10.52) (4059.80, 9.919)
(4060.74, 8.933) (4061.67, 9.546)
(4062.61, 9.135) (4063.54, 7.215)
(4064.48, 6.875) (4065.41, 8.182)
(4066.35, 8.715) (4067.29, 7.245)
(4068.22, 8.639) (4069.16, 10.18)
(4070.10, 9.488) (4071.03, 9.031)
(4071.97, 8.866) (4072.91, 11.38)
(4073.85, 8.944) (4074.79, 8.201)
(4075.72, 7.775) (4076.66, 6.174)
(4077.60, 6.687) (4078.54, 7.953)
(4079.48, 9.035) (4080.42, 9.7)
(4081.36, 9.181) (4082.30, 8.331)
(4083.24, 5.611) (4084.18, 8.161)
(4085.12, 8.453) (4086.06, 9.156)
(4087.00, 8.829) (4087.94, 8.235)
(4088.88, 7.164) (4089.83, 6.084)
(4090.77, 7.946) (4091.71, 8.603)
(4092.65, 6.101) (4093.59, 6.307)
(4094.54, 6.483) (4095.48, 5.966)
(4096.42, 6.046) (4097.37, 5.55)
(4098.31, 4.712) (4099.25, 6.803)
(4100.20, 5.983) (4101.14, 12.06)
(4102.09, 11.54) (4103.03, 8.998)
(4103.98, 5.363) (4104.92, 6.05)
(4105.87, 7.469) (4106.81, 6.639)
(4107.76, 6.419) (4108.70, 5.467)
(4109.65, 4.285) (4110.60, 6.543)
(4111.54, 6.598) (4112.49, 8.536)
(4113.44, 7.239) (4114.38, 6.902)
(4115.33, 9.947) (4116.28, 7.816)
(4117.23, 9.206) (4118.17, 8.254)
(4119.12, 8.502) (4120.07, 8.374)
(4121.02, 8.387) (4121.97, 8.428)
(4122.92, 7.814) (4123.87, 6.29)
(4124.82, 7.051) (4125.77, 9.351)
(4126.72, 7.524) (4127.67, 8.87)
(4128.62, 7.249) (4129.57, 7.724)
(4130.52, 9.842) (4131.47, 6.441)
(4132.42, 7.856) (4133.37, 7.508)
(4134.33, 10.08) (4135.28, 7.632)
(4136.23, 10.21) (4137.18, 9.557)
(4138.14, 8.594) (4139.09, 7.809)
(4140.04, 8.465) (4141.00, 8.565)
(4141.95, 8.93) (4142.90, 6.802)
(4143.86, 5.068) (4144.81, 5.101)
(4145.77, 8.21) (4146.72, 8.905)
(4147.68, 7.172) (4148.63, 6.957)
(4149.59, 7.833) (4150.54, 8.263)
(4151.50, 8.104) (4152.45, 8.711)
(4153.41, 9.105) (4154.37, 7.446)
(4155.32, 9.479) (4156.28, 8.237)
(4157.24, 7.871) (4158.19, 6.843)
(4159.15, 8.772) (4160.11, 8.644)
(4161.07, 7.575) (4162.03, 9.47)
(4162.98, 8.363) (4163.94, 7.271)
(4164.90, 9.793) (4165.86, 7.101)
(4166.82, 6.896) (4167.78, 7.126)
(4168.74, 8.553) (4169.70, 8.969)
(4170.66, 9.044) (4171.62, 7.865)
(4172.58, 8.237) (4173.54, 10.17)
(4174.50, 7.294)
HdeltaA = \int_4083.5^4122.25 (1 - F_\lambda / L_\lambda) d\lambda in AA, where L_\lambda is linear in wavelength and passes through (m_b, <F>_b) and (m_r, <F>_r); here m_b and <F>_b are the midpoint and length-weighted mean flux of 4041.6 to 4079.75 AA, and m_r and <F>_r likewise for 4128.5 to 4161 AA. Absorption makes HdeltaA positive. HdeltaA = 4.6 AA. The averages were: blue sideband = 8.84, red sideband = 8.06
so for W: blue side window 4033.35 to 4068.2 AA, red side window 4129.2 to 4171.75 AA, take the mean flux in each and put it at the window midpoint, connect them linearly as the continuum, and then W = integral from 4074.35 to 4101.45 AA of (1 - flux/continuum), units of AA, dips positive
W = 3.7 AA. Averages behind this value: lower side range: 8.96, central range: 7.47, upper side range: 8.11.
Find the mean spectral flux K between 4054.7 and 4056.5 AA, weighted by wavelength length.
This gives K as 9.75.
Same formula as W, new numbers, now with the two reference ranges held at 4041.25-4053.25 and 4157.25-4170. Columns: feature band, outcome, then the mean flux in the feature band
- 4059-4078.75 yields 0.8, 8.57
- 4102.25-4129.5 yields 3.1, 7.54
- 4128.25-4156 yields 0.7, 8.06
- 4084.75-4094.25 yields 1.2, 7.65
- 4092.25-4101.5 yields 2.3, 6.54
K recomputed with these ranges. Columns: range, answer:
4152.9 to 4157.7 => 8.42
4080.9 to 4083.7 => 7.71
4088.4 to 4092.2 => 7.44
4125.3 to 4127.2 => 8.44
